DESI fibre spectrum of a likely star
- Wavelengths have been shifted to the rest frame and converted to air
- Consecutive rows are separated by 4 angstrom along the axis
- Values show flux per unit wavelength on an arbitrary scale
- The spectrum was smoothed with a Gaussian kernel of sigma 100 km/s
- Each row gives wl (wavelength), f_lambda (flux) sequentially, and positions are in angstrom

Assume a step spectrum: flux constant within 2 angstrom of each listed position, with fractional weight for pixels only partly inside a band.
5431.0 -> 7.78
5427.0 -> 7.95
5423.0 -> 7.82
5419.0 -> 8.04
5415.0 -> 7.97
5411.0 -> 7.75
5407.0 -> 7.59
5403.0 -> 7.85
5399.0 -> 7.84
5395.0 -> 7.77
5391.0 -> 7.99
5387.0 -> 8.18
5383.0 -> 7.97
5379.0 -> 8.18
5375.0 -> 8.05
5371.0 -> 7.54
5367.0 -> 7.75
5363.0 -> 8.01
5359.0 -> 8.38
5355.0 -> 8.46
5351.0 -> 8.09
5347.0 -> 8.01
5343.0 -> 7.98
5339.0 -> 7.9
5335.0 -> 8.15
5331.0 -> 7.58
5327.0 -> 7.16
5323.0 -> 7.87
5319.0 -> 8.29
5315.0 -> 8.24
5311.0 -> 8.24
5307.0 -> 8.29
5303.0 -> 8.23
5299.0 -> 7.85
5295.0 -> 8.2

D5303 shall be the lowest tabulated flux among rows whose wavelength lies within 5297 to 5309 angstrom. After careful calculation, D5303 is 7.85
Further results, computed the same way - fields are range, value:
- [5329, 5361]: 7.58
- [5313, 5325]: 7.87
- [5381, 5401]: 7.77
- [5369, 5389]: 7.54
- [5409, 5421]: 7.75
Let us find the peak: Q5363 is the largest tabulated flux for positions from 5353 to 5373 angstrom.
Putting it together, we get 8.46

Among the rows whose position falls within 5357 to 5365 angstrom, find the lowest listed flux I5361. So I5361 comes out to 8.01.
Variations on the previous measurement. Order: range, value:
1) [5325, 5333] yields 7.16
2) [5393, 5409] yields 7.59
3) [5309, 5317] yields 8.24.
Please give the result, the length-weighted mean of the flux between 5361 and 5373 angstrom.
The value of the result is 7.77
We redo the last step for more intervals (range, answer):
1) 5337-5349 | 7.96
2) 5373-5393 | 8.07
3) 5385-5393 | 8.09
